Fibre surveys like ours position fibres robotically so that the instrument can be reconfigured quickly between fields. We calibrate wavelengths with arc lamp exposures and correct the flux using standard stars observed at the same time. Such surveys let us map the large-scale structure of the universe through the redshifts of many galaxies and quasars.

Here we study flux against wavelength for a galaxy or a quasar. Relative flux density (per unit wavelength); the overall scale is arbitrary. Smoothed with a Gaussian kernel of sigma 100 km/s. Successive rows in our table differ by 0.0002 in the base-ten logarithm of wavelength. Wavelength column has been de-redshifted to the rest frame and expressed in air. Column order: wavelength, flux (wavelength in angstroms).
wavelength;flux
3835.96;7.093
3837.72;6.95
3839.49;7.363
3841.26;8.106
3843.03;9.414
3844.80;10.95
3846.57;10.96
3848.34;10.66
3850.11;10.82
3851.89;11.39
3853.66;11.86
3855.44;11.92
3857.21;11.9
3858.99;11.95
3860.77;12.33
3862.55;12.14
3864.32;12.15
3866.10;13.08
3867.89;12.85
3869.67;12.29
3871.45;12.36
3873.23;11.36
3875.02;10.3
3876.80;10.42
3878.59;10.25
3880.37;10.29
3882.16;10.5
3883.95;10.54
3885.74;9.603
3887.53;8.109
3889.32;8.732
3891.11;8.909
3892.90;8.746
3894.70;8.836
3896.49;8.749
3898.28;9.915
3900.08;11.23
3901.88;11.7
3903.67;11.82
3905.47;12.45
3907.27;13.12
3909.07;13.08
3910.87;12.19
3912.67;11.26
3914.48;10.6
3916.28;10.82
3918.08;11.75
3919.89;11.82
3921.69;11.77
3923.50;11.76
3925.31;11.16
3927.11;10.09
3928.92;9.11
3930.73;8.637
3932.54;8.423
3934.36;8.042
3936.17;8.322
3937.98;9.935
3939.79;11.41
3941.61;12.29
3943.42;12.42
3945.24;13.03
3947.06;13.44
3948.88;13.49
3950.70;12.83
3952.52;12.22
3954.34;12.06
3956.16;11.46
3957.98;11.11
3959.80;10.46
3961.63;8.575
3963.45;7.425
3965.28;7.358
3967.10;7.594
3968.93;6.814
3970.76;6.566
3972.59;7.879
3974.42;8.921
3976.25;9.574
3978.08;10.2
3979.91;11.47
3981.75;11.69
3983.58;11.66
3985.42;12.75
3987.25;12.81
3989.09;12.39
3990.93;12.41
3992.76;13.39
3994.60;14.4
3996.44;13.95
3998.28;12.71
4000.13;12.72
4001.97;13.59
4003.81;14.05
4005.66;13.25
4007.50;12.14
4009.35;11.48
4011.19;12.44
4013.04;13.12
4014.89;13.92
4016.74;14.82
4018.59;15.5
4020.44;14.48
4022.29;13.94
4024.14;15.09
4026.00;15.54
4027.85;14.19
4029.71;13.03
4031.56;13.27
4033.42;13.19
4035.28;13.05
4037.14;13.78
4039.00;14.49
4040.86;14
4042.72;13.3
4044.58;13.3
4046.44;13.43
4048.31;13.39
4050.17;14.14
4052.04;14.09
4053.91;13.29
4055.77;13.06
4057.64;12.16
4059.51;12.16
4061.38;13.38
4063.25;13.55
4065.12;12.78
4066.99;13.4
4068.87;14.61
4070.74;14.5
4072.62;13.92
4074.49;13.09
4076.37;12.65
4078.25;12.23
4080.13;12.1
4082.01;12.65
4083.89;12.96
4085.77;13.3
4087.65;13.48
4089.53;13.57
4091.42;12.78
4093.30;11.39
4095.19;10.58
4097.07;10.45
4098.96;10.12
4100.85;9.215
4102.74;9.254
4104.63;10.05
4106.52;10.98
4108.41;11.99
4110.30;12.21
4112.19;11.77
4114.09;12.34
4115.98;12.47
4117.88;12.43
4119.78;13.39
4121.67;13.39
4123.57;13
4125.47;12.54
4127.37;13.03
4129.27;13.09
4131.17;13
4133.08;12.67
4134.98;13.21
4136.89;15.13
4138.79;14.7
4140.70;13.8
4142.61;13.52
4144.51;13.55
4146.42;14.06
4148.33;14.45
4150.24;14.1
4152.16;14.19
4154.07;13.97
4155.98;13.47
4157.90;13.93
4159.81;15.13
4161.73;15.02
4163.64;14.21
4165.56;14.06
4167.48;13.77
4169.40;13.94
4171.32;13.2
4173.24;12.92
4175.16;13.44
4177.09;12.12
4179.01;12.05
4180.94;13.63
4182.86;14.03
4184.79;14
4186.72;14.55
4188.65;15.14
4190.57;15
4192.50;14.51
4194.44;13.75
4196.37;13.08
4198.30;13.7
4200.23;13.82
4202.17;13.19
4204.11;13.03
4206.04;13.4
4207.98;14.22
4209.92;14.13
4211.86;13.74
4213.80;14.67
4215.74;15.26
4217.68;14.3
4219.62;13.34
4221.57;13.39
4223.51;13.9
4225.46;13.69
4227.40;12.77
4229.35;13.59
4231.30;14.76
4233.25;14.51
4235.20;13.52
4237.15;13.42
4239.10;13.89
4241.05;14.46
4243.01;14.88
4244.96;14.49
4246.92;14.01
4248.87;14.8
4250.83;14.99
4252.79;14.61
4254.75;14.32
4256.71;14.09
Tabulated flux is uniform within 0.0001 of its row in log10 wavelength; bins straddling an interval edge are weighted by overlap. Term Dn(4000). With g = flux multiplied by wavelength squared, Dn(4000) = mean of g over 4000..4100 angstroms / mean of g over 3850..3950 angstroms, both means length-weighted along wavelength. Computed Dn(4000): 1.29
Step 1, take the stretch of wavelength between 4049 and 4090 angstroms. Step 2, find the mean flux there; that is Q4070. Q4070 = 13.2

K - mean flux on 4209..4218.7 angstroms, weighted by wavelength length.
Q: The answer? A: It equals 14.4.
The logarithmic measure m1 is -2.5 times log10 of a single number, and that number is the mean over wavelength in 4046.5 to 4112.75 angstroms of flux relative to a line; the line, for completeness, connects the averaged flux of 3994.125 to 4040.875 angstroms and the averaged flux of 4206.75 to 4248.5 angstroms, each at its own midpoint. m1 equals 0.11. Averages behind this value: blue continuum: 13.7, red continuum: 14.1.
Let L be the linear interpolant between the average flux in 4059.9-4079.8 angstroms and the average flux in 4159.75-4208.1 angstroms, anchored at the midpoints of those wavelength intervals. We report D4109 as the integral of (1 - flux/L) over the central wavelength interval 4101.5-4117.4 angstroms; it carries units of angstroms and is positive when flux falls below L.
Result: 2.5 angstroms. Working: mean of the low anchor 13.3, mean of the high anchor 13.8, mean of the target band 11.4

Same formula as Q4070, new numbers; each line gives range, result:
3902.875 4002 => 11.1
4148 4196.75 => 13.9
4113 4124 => 12.8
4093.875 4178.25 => 12.9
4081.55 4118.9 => 11.7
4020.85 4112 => 12.9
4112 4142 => 13.2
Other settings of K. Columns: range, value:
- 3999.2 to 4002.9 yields 13.1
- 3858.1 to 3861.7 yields 12.1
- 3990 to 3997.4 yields 13.5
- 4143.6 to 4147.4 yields 13.8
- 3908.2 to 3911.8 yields 12.6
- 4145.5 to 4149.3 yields 14.3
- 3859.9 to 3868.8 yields 12.5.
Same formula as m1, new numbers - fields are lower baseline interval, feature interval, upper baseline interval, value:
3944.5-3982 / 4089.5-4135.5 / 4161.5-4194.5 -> 0.07 mag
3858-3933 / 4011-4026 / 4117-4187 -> -0.17 mag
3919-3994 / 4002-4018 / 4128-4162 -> -0.15 mag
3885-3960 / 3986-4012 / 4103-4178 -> -0.11 mag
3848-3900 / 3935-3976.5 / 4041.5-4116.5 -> 0.12 mag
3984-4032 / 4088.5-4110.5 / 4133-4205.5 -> 0.24 mag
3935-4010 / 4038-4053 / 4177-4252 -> -0.14 mag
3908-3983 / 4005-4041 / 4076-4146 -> -0.20 mag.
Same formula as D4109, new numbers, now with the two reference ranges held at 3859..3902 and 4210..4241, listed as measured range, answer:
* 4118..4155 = -1.42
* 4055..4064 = -0.36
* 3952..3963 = 0.57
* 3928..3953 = 0.62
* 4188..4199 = -0.44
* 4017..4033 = -3.11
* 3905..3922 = -1.42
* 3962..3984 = 5.11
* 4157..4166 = -0.79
